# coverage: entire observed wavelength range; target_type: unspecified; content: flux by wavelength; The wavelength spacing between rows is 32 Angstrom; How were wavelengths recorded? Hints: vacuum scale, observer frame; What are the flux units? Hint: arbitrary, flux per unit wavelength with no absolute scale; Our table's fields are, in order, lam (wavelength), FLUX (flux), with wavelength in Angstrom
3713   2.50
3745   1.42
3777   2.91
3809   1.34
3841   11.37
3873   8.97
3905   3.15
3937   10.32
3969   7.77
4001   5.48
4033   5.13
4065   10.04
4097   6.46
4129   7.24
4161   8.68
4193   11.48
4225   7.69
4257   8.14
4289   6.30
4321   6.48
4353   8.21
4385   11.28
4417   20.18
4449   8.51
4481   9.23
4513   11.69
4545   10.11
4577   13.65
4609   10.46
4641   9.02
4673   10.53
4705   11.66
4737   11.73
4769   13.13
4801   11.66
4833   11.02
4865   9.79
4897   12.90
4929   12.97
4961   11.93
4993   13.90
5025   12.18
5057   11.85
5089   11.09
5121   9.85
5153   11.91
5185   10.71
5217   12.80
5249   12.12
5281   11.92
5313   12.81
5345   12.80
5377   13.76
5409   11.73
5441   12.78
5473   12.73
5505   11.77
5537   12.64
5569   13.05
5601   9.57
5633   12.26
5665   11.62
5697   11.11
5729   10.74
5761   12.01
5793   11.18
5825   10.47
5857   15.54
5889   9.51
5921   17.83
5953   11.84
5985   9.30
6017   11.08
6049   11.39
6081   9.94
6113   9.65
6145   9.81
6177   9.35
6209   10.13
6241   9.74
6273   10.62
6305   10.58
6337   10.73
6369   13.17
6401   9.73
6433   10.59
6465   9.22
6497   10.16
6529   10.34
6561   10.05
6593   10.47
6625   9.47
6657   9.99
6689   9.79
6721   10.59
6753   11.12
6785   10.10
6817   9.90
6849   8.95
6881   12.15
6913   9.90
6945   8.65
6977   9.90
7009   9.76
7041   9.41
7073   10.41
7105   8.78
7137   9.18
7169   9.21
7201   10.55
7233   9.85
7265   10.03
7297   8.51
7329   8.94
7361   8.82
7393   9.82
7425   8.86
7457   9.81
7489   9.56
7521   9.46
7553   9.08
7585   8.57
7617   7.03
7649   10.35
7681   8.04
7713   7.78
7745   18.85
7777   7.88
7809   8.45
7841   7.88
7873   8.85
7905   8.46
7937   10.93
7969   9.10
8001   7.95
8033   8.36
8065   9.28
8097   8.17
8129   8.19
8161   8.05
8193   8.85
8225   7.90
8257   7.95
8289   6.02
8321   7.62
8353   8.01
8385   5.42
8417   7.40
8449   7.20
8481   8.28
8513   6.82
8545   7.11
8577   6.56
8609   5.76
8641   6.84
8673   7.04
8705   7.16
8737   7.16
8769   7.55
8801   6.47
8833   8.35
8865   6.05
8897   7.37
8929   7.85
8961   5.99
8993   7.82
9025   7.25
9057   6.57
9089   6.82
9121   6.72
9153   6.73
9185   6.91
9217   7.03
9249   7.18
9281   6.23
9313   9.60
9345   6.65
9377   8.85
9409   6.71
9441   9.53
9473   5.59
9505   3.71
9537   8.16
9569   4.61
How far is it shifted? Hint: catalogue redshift 0.182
